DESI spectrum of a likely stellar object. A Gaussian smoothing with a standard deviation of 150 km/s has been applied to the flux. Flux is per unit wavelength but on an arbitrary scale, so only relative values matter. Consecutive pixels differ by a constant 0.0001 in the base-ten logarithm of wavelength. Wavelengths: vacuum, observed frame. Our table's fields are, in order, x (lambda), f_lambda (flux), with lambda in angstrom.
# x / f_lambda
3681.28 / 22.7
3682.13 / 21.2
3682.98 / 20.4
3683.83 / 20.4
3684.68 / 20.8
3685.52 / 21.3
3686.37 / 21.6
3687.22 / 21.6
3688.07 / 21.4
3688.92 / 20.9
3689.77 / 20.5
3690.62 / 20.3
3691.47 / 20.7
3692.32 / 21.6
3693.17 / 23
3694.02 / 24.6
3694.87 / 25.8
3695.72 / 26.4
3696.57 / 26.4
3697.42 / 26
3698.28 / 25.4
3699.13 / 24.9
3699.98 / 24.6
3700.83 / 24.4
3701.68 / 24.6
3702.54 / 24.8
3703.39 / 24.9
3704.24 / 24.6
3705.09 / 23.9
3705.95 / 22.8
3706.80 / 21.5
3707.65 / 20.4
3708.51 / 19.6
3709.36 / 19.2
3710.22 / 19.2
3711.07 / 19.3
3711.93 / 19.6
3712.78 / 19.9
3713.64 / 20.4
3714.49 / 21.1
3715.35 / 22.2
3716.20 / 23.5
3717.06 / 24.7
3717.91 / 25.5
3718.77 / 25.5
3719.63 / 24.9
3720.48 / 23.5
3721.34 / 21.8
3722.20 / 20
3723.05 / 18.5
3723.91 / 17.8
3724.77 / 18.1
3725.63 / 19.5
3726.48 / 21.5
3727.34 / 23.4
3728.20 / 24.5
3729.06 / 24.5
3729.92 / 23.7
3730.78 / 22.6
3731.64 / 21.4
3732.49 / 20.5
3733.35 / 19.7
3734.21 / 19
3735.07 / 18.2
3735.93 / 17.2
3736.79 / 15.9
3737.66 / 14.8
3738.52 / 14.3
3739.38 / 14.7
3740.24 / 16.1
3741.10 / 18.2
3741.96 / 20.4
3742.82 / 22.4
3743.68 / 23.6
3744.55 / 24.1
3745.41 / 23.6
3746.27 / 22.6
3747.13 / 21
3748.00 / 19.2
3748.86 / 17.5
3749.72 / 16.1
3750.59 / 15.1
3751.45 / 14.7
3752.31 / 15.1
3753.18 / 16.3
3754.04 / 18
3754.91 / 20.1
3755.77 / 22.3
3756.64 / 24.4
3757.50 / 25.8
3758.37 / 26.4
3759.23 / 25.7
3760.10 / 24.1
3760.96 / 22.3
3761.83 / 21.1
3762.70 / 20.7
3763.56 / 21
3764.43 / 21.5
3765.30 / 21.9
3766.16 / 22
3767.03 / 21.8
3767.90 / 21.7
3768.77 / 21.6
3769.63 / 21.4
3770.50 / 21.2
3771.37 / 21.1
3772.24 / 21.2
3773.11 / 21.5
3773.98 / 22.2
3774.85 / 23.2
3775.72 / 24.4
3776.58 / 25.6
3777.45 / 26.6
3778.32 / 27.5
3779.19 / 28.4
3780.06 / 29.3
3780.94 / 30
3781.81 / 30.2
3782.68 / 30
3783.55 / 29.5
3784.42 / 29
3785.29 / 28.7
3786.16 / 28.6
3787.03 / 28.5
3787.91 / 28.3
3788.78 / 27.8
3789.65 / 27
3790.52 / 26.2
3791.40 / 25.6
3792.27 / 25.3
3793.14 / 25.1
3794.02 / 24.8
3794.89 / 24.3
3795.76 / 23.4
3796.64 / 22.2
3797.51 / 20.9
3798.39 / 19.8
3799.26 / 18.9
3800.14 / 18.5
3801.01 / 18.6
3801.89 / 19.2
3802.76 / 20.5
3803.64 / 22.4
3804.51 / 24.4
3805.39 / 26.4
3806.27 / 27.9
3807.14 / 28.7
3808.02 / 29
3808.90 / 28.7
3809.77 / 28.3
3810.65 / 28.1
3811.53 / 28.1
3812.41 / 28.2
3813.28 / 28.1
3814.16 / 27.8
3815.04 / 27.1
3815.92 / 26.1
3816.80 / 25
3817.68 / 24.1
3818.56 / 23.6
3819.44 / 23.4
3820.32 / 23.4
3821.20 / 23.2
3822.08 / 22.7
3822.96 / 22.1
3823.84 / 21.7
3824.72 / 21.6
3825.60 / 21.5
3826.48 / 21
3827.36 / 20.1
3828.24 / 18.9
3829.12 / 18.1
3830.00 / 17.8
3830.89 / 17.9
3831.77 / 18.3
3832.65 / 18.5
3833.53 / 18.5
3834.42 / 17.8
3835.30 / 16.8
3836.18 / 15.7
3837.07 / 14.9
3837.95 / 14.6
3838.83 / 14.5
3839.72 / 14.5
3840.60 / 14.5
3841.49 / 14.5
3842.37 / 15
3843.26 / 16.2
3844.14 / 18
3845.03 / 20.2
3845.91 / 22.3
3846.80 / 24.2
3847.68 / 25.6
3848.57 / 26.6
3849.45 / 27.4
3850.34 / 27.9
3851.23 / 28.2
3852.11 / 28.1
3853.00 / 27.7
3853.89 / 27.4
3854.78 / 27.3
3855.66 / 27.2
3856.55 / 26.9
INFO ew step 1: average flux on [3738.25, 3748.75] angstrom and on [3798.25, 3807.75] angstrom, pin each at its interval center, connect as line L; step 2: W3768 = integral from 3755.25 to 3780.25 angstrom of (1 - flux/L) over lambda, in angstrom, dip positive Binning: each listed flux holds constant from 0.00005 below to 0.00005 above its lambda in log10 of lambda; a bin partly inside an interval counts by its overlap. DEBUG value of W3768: -2.7 angstrom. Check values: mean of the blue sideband 20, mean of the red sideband 22.5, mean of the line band 23.3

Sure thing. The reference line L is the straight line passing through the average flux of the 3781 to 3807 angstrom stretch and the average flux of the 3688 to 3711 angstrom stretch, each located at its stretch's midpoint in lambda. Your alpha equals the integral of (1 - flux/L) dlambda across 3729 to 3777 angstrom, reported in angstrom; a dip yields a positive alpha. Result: 7.0 angstrom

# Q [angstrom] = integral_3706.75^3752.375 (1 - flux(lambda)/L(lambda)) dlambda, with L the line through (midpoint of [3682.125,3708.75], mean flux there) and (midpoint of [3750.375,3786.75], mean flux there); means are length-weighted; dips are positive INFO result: 5.8 angstrom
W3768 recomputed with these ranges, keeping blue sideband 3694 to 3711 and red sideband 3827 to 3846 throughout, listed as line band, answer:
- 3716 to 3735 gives 0.5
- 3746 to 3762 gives 0.5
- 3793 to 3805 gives -1.7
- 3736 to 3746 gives 1.3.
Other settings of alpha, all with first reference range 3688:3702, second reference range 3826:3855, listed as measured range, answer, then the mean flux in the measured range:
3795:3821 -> -4.4 angstrom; 24.5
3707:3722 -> 0.9 angstrom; 21.7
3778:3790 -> -4.0 angstrom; 28.8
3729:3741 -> 2.2 angstrom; 18.6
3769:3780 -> -1.0 angstrom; 23.9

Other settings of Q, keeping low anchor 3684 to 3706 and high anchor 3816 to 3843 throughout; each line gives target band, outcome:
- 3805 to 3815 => -4.2 angstrom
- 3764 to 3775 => -0.3 angstrom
